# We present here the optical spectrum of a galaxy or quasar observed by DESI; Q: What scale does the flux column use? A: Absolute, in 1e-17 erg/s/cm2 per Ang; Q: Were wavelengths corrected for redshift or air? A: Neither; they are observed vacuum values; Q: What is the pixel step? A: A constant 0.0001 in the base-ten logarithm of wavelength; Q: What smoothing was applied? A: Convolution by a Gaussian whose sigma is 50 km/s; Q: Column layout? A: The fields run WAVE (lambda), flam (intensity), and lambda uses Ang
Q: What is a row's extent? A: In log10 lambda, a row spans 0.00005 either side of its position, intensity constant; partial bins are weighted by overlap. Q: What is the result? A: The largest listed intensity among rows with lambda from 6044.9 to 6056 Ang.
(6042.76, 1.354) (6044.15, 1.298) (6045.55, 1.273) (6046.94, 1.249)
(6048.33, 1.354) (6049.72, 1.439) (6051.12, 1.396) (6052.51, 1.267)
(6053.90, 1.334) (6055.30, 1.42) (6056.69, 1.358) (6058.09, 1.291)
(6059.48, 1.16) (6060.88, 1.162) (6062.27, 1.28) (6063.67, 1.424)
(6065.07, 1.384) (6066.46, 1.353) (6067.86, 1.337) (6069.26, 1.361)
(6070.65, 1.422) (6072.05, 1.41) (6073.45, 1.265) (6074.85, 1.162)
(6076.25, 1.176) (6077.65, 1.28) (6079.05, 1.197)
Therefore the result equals 1.439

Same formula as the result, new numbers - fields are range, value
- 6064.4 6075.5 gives 1.422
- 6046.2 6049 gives 1.354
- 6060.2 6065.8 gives 1.424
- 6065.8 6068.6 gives 1.353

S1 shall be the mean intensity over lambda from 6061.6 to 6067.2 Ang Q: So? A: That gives 1.36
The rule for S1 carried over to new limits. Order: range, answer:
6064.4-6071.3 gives 1.37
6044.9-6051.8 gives 1.34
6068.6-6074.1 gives 1.37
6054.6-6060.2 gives 1.31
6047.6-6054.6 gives 1.36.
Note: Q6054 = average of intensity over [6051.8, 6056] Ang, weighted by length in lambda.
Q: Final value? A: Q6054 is 1.34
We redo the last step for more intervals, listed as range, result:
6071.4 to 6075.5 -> 1.28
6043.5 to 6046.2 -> 1.28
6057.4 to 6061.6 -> 1.21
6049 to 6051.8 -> 1.42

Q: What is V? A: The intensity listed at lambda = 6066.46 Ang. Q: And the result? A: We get 1.353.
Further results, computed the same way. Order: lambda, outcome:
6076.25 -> 1.176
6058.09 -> 1.291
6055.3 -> 1.42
